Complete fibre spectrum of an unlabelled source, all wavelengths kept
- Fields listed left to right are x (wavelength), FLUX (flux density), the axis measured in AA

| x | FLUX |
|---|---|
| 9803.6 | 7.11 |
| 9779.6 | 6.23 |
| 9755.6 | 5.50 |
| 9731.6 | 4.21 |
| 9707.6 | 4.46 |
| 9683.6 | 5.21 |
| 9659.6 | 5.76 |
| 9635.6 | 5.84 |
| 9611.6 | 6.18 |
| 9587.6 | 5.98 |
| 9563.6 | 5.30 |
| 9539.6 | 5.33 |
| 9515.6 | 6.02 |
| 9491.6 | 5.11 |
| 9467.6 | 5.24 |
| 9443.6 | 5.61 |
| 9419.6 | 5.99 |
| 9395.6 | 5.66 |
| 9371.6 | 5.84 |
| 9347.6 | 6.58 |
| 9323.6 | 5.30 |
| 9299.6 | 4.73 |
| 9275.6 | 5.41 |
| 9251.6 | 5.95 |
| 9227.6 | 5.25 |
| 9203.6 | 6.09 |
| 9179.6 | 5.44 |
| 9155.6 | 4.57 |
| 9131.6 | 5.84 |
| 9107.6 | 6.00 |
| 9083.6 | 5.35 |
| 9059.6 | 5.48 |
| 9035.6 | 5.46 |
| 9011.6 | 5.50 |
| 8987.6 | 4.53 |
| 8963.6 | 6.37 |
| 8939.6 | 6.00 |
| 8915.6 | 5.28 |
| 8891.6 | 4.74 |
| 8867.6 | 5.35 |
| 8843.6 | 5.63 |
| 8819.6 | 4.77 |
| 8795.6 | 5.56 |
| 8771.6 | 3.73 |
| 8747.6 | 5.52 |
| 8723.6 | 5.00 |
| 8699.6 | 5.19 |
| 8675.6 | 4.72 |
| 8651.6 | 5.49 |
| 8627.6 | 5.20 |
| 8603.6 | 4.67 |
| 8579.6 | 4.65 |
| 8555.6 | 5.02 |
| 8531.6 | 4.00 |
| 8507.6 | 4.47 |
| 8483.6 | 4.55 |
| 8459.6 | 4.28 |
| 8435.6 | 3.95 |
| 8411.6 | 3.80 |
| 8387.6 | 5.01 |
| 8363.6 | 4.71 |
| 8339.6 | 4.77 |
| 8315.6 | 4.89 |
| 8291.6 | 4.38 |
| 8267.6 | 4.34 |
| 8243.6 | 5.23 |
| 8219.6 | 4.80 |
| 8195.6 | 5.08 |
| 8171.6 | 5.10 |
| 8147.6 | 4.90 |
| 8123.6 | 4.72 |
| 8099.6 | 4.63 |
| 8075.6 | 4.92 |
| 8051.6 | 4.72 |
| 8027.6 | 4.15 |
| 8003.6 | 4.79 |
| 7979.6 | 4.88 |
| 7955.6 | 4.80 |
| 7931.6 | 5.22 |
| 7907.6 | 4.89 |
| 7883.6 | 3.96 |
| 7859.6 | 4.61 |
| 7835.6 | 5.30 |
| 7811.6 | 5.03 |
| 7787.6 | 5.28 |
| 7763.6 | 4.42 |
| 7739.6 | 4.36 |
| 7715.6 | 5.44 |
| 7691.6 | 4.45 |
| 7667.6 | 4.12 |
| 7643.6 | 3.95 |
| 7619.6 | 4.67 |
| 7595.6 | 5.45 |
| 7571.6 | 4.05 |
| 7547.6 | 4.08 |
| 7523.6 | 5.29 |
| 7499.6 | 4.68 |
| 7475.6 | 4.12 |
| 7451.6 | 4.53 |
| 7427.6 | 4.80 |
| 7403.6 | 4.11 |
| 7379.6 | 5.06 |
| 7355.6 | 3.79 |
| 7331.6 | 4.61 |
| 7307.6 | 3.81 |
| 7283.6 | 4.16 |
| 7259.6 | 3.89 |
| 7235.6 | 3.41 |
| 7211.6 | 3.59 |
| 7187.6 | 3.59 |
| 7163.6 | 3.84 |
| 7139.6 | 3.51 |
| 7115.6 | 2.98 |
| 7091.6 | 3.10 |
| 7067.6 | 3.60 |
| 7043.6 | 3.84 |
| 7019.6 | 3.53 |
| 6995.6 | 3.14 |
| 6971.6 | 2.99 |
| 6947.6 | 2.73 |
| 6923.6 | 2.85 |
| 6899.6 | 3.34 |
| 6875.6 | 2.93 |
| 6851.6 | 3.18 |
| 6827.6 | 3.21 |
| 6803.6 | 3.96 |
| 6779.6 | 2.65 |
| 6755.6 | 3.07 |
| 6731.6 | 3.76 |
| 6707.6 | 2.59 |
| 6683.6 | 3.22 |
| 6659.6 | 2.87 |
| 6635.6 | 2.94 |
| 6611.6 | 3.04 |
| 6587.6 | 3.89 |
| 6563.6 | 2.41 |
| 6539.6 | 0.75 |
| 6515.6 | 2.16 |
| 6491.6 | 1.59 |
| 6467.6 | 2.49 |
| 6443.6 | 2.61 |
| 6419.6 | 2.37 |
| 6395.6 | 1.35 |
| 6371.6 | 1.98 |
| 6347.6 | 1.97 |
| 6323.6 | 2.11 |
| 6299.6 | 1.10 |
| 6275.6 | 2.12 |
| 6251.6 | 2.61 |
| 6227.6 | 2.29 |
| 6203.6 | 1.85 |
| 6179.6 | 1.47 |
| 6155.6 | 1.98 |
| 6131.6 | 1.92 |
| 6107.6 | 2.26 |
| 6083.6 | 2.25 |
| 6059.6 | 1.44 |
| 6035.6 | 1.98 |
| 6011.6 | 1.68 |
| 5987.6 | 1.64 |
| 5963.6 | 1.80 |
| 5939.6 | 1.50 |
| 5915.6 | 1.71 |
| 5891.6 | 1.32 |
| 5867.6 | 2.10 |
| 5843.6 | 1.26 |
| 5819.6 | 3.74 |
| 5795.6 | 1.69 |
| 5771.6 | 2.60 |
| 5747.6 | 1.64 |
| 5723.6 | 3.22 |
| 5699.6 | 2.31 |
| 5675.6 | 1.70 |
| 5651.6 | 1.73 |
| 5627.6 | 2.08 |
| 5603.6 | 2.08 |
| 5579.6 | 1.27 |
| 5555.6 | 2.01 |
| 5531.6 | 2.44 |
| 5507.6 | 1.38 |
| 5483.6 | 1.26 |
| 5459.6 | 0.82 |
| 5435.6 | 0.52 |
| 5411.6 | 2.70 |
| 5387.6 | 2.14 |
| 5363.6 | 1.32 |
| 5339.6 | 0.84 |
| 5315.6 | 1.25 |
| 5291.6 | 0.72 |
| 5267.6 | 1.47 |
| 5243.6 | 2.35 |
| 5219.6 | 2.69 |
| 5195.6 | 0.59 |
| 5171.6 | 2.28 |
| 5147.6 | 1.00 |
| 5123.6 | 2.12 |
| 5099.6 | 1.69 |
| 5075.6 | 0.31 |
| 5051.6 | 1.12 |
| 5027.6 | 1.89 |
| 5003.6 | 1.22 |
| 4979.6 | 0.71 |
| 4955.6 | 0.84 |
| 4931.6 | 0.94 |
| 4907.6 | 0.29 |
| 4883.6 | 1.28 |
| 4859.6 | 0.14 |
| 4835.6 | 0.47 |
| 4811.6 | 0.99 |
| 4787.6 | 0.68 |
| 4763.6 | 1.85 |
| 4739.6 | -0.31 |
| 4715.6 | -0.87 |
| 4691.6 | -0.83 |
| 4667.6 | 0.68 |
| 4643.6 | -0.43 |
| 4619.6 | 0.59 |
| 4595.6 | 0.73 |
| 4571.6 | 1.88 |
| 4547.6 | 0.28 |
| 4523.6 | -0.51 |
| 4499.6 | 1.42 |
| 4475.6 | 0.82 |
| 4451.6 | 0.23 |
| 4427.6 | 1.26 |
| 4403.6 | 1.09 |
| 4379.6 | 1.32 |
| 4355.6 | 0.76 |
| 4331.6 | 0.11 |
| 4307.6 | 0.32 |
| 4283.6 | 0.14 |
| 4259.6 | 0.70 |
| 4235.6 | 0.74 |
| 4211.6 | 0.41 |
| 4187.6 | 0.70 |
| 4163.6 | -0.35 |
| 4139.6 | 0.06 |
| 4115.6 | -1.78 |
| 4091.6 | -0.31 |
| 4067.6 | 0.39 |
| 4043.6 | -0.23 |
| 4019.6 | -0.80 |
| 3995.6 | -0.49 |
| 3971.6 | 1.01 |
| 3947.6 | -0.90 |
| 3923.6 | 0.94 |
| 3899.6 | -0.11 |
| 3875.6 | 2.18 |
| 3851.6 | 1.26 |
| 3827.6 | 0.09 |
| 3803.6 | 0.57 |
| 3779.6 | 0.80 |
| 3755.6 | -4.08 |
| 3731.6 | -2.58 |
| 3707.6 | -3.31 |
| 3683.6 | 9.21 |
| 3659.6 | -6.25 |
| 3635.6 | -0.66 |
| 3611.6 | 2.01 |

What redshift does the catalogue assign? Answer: 0.65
